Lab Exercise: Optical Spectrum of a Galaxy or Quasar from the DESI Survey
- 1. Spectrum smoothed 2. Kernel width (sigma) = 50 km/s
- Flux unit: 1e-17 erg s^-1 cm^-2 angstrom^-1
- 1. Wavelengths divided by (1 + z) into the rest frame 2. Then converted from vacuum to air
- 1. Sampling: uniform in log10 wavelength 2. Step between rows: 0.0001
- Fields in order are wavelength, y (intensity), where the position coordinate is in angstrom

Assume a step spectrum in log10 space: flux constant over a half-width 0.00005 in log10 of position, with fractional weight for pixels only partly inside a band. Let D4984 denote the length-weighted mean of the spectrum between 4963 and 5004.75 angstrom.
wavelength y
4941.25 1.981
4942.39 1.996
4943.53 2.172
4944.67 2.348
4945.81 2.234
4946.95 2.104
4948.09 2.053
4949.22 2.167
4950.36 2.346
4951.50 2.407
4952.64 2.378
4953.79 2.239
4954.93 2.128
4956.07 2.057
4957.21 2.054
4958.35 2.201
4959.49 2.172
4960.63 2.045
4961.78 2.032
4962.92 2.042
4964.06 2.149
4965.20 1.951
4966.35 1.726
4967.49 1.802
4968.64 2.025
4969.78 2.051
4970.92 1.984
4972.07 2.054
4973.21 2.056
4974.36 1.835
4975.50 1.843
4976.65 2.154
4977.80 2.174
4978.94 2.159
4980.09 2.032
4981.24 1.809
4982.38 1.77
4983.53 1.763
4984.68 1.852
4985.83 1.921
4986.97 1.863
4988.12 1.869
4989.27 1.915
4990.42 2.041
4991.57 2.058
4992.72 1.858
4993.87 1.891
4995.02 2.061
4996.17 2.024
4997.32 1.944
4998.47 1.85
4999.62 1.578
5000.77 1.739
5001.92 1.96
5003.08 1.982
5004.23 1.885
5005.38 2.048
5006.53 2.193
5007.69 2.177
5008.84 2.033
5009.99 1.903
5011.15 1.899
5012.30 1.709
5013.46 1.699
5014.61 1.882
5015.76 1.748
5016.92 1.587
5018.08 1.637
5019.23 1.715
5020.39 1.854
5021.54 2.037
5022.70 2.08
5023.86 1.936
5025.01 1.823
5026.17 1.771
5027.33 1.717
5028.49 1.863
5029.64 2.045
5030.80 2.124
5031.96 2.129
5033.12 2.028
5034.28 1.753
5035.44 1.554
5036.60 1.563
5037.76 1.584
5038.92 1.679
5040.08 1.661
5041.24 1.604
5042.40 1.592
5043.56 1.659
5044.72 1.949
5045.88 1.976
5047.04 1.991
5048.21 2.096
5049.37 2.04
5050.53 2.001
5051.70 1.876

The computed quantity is 1.94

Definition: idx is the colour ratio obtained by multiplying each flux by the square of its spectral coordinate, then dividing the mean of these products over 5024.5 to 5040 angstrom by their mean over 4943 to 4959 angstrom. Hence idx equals 0.8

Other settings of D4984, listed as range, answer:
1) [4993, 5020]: 1.88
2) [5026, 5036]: 1.89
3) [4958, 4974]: 2.02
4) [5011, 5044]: 1.79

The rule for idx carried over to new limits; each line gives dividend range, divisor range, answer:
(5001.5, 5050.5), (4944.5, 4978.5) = 0.91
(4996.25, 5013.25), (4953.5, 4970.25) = 0.96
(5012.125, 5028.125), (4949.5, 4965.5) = 0.86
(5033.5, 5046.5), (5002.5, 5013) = 0.87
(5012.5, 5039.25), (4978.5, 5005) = 0.97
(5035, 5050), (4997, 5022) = 0.96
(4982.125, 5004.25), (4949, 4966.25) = 0.90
